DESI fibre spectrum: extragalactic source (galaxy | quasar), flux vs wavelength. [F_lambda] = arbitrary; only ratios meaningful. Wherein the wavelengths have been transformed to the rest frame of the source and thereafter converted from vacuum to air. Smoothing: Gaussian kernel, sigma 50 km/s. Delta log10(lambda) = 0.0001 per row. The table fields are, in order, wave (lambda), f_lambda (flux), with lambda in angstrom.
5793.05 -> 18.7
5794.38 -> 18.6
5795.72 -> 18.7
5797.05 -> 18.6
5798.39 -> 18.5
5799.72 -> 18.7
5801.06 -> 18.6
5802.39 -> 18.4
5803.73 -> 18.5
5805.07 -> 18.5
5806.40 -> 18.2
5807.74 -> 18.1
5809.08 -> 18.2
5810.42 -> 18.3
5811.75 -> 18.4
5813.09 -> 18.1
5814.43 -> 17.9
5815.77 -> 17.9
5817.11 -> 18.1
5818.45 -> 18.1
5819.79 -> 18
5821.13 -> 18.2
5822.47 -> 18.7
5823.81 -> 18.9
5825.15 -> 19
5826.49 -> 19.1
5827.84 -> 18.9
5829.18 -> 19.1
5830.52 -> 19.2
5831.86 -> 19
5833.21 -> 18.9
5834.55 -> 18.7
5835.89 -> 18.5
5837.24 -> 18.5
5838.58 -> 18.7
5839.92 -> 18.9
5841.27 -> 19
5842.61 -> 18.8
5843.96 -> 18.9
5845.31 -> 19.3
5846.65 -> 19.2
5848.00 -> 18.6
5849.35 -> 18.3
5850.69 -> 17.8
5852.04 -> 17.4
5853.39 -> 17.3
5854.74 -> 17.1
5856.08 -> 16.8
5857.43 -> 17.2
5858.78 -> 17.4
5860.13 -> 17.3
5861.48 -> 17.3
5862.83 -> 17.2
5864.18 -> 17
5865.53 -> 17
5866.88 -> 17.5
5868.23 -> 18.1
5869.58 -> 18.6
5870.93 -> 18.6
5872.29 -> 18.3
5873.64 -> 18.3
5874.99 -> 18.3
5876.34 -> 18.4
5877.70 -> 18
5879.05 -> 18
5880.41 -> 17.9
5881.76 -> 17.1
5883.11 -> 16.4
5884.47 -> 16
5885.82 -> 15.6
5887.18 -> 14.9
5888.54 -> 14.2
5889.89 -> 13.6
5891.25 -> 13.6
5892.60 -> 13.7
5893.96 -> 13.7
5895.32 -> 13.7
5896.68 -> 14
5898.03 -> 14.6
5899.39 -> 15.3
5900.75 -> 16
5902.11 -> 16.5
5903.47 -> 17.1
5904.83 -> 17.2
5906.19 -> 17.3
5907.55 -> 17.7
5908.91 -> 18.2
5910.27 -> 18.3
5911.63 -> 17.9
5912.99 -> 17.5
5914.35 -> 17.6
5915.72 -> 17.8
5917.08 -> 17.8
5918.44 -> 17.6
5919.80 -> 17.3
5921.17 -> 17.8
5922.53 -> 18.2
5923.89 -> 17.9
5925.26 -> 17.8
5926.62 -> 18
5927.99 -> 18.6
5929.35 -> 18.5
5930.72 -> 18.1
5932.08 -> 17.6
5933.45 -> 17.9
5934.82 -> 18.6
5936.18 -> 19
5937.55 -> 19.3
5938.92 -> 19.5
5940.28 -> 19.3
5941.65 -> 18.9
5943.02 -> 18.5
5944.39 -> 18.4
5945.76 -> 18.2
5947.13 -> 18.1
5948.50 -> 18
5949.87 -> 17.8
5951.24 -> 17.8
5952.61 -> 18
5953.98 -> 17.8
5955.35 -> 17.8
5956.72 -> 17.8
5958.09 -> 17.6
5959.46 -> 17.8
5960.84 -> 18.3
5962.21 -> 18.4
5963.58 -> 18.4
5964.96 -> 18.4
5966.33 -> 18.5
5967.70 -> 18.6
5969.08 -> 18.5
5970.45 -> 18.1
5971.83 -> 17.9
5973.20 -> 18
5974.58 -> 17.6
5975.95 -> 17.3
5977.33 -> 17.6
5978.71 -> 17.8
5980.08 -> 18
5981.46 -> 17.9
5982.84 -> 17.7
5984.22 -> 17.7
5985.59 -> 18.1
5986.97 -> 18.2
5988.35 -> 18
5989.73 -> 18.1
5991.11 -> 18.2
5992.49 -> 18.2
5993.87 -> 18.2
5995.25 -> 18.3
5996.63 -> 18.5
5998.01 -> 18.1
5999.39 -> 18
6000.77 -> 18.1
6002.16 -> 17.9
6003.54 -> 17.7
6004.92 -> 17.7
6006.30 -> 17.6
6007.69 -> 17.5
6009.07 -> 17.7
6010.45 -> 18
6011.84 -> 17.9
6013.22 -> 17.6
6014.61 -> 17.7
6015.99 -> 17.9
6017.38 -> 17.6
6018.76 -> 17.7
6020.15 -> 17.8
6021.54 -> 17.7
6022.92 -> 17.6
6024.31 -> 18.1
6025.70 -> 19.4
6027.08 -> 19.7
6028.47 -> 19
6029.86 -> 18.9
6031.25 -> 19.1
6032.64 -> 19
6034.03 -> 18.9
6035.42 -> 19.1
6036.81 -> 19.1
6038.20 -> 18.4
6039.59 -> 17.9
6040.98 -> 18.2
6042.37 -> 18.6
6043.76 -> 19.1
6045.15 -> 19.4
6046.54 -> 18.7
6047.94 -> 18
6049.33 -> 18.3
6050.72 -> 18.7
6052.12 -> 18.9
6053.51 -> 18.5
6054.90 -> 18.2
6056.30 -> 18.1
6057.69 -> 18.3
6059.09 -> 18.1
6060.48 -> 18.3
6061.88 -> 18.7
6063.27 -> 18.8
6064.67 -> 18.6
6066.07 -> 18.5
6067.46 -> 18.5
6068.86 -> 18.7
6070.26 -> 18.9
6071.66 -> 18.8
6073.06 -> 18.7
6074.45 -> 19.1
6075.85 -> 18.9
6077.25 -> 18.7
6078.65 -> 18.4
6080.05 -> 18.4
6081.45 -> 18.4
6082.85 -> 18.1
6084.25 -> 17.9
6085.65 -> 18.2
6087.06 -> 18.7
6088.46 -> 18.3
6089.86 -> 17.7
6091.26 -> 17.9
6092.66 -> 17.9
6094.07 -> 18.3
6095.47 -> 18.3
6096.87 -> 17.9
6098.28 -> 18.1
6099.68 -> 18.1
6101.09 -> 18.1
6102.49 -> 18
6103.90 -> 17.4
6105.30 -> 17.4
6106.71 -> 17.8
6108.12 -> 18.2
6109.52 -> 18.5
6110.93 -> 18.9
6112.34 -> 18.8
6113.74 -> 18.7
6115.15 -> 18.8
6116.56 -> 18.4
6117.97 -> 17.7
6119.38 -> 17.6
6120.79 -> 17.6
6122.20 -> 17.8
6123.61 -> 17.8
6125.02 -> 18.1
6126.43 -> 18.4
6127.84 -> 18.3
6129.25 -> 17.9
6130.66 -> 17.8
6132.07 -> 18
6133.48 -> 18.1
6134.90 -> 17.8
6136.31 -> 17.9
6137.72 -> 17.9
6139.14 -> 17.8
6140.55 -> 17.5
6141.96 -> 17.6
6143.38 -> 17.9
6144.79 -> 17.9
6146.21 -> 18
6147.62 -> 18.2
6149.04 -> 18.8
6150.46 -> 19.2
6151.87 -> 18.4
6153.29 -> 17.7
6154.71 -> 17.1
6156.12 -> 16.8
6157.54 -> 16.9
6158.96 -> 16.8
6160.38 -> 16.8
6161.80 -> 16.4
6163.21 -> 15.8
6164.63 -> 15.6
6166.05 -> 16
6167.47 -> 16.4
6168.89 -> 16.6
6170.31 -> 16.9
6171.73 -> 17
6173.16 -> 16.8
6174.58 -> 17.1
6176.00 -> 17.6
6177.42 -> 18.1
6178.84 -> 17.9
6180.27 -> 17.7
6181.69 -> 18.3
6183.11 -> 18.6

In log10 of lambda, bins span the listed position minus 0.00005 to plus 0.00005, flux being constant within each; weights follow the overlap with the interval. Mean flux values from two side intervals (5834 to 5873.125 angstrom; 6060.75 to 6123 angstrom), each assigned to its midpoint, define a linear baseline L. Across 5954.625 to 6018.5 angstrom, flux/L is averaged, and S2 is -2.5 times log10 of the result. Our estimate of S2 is 0.01 mag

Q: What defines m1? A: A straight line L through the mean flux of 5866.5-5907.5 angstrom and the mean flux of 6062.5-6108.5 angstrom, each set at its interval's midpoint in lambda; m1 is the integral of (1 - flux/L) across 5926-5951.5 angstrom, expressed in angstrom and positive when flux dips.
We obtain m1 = -2.38 angstrom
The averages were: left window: 16.4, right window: 18.3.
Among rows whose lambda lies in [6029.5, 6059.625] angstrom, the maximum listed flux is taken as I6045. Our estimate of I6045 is 19.4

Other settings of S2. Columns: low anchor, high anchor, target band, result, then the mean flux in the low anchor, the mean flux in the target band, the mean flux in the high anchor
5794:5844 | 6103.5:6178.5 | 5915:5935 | 0.02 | 18.6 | 17.9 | 17.6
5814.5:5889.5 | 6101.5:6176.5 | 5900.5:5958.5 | -0.01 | 17.9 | 18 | 17.6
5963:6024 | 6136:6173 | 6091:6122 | -0.04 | 17.9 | 18.1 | 17.3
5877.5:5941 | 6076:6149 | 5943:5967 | -0.05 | 17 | 18.1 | 18.1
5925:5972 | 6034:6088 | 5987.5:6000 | 0.01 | 18.3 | 18.2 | 18.6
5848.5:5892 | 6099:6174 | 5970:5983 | -0.03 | 17.1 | 17.8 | 17.7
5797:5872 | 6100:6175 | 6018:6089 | -0.04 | 18.3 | 18.6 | 17.7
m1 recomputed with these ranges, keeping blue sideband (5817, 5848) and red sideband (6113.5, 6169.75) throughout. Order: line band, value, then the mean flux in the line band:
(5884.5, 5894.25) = 2.23 angstrom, 14.3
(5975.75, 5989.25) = 0.26 angstrom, 17.8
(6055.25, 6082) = -1.03 angstrom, 18.6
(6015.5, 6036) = -0.52 angstrom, 18.5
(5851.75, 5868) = 1.26 angstrom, 17.2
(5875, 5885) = 0.60 angstrom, 17.5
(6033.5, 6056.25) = -0.80 angstrom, 18.6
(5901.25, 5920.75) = 0.99 angstrom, 17.5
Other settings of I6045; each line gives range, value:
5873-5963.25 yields 19.5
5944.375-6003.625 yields 18.6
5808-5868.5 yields 19.3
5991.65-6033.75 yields 19.7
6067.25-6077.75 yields 19.1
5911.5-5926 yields 18.2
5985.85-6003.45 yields 18.5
